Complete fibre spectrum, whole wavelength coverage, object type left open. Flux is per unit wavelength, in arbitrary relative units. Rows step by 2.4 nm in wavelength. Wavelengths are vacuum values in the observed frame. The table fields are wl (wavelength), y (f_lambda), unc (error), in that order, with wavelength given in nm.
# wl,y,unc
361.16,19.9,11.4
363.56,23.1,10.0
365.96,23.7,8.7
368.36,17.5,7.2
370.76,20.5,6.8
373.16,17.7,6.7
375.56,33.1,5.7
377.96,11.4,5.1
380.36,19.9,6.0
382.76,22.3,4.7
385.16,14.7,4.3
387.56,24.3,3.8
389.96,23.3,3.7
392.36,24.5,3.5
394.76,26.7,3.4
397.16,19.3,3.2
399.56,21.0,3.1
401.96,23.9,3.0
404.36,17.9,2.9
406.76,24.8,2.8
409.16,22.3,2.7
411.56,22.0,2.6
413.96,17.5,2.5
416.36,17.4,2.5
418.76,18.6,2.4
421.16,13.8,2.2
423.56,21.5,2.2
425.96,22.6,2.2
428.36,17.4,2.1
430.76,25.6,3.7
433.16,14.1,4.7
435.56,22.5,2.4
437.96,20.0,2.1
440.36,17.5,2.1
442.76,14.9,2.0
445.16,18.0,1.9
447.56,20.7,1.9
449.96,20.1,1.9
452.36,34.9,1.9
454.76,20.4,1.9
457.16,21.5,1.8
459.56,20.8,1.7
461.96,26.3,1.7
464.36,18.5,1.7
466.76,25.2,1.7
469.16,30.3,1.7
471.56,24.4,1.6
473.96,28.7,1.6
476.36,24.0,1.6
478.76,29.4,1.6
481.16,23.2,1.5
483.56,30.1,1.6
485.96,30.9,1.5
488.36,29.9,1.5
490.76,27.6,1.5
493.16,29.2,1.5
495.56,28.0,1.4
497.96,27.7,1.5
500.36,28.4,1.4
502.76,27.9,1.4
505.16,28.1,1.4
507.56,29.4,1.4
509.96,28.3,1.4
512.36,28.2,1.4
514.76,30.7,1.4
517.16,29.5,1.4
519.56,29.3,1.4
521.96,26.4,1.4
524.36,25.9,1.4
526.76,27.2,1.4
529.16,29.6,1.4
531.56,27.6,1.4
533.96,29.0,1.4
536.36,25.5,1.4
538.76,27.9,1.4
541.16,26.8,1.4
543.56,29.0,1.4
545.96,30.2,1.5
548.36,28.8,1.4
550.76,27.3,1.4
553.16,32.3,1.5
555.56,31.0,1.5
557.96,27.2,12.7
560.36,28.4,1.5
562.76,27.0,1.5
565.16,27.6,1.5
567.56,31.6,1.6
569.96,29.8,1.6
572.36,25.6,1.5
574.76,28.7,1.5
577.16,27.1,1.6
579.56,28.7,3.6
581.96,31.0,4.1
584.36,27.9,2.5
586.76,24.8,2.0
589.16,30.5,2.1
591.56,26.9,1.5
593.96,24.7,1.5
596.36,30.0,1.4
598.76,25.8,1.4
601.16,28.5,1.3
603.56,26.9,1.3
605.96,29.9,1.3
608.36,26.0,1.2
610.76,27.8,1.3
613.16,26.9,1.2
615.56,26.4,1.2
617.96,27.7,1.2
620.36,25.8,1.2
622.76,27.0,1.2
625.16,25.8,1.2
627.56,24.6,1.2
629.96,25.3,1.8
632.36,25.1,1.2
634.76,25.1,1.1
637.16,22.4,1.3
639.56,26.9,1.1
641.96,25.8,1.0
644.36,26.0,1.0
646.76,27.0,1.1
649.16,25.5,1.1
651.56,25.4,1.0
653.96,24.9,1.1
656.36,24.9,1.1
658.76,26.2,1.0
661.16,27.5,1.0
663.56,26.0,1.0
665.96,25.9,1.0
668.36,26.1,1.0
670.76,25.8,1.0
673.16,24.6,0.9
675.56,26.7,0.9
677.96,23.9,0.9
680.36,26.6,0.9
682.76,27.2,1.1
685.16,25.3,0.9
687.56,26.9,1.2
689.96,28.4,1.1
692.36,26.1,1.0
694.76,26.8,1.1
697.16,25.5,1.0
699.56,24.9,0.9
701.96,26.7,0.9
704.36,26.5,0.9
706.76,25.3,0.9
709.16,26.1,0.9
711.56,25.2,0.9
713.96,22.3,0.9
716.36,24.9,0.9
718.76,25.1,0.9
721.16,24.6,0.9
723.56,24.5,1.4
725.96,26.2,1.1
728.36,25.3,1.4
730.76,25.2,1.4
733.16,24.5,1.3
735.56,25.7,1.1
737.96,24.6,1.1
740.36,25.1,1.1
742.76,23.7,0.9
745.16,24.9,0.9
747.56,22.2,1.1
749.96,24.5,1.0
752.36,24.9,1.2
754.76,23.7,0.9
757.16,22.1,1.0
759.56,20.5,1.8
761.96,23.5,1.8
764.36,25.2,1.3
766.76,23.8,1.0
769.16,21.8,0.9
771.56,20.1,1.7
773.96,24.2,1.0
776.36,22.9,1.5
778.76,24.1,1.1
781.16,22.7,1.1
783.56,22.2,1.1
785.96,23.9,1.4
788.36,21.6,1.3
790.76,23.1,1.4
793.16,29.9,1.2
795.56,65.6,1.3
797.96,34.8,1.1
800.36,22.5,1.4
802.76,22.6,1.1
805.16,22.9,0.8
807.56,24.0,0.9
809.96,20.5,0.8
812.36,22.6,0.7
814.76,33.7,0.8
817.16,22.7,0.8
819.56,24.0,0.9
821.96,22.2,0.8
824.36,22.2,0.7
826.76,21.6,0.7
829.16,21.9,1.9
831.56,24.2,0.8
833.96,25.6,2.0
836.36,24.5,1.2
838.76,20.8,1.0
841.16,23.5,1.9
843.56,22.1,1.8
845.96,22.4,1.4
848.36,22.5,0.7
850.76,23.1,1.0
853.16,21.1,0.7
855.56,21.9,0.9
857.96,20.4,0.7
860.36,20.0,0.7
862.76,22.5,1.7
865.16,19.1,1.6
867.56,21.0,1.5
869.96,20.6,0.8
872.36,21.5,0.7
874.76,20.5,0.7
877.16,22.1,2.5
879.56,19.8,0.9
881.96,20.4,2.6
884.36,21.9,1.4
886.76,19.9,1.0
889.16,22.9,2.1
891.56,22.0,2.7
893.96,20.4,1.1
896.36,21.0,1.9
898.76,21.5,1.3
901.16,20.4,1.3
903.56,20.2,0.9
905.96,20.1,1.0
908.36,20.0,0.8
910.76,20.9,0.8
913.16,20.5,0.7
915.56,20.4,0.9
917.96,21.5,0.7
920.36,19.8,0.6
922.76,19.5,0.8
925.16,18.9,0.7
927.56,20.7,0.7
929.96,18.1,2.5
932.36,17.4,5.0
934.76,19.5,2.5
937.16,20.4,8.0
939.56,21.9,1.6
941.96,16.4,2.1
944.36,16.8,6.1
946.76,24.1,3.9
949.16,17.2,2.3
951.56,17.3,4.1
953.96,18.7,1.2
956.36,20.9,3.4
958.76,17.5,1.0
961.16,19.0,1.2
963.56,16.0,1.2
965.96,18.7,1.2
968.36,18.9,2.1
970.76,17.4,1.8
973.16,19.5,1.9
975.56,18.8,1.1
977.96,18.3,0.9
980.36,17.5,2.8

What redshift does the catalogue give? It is 0.21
